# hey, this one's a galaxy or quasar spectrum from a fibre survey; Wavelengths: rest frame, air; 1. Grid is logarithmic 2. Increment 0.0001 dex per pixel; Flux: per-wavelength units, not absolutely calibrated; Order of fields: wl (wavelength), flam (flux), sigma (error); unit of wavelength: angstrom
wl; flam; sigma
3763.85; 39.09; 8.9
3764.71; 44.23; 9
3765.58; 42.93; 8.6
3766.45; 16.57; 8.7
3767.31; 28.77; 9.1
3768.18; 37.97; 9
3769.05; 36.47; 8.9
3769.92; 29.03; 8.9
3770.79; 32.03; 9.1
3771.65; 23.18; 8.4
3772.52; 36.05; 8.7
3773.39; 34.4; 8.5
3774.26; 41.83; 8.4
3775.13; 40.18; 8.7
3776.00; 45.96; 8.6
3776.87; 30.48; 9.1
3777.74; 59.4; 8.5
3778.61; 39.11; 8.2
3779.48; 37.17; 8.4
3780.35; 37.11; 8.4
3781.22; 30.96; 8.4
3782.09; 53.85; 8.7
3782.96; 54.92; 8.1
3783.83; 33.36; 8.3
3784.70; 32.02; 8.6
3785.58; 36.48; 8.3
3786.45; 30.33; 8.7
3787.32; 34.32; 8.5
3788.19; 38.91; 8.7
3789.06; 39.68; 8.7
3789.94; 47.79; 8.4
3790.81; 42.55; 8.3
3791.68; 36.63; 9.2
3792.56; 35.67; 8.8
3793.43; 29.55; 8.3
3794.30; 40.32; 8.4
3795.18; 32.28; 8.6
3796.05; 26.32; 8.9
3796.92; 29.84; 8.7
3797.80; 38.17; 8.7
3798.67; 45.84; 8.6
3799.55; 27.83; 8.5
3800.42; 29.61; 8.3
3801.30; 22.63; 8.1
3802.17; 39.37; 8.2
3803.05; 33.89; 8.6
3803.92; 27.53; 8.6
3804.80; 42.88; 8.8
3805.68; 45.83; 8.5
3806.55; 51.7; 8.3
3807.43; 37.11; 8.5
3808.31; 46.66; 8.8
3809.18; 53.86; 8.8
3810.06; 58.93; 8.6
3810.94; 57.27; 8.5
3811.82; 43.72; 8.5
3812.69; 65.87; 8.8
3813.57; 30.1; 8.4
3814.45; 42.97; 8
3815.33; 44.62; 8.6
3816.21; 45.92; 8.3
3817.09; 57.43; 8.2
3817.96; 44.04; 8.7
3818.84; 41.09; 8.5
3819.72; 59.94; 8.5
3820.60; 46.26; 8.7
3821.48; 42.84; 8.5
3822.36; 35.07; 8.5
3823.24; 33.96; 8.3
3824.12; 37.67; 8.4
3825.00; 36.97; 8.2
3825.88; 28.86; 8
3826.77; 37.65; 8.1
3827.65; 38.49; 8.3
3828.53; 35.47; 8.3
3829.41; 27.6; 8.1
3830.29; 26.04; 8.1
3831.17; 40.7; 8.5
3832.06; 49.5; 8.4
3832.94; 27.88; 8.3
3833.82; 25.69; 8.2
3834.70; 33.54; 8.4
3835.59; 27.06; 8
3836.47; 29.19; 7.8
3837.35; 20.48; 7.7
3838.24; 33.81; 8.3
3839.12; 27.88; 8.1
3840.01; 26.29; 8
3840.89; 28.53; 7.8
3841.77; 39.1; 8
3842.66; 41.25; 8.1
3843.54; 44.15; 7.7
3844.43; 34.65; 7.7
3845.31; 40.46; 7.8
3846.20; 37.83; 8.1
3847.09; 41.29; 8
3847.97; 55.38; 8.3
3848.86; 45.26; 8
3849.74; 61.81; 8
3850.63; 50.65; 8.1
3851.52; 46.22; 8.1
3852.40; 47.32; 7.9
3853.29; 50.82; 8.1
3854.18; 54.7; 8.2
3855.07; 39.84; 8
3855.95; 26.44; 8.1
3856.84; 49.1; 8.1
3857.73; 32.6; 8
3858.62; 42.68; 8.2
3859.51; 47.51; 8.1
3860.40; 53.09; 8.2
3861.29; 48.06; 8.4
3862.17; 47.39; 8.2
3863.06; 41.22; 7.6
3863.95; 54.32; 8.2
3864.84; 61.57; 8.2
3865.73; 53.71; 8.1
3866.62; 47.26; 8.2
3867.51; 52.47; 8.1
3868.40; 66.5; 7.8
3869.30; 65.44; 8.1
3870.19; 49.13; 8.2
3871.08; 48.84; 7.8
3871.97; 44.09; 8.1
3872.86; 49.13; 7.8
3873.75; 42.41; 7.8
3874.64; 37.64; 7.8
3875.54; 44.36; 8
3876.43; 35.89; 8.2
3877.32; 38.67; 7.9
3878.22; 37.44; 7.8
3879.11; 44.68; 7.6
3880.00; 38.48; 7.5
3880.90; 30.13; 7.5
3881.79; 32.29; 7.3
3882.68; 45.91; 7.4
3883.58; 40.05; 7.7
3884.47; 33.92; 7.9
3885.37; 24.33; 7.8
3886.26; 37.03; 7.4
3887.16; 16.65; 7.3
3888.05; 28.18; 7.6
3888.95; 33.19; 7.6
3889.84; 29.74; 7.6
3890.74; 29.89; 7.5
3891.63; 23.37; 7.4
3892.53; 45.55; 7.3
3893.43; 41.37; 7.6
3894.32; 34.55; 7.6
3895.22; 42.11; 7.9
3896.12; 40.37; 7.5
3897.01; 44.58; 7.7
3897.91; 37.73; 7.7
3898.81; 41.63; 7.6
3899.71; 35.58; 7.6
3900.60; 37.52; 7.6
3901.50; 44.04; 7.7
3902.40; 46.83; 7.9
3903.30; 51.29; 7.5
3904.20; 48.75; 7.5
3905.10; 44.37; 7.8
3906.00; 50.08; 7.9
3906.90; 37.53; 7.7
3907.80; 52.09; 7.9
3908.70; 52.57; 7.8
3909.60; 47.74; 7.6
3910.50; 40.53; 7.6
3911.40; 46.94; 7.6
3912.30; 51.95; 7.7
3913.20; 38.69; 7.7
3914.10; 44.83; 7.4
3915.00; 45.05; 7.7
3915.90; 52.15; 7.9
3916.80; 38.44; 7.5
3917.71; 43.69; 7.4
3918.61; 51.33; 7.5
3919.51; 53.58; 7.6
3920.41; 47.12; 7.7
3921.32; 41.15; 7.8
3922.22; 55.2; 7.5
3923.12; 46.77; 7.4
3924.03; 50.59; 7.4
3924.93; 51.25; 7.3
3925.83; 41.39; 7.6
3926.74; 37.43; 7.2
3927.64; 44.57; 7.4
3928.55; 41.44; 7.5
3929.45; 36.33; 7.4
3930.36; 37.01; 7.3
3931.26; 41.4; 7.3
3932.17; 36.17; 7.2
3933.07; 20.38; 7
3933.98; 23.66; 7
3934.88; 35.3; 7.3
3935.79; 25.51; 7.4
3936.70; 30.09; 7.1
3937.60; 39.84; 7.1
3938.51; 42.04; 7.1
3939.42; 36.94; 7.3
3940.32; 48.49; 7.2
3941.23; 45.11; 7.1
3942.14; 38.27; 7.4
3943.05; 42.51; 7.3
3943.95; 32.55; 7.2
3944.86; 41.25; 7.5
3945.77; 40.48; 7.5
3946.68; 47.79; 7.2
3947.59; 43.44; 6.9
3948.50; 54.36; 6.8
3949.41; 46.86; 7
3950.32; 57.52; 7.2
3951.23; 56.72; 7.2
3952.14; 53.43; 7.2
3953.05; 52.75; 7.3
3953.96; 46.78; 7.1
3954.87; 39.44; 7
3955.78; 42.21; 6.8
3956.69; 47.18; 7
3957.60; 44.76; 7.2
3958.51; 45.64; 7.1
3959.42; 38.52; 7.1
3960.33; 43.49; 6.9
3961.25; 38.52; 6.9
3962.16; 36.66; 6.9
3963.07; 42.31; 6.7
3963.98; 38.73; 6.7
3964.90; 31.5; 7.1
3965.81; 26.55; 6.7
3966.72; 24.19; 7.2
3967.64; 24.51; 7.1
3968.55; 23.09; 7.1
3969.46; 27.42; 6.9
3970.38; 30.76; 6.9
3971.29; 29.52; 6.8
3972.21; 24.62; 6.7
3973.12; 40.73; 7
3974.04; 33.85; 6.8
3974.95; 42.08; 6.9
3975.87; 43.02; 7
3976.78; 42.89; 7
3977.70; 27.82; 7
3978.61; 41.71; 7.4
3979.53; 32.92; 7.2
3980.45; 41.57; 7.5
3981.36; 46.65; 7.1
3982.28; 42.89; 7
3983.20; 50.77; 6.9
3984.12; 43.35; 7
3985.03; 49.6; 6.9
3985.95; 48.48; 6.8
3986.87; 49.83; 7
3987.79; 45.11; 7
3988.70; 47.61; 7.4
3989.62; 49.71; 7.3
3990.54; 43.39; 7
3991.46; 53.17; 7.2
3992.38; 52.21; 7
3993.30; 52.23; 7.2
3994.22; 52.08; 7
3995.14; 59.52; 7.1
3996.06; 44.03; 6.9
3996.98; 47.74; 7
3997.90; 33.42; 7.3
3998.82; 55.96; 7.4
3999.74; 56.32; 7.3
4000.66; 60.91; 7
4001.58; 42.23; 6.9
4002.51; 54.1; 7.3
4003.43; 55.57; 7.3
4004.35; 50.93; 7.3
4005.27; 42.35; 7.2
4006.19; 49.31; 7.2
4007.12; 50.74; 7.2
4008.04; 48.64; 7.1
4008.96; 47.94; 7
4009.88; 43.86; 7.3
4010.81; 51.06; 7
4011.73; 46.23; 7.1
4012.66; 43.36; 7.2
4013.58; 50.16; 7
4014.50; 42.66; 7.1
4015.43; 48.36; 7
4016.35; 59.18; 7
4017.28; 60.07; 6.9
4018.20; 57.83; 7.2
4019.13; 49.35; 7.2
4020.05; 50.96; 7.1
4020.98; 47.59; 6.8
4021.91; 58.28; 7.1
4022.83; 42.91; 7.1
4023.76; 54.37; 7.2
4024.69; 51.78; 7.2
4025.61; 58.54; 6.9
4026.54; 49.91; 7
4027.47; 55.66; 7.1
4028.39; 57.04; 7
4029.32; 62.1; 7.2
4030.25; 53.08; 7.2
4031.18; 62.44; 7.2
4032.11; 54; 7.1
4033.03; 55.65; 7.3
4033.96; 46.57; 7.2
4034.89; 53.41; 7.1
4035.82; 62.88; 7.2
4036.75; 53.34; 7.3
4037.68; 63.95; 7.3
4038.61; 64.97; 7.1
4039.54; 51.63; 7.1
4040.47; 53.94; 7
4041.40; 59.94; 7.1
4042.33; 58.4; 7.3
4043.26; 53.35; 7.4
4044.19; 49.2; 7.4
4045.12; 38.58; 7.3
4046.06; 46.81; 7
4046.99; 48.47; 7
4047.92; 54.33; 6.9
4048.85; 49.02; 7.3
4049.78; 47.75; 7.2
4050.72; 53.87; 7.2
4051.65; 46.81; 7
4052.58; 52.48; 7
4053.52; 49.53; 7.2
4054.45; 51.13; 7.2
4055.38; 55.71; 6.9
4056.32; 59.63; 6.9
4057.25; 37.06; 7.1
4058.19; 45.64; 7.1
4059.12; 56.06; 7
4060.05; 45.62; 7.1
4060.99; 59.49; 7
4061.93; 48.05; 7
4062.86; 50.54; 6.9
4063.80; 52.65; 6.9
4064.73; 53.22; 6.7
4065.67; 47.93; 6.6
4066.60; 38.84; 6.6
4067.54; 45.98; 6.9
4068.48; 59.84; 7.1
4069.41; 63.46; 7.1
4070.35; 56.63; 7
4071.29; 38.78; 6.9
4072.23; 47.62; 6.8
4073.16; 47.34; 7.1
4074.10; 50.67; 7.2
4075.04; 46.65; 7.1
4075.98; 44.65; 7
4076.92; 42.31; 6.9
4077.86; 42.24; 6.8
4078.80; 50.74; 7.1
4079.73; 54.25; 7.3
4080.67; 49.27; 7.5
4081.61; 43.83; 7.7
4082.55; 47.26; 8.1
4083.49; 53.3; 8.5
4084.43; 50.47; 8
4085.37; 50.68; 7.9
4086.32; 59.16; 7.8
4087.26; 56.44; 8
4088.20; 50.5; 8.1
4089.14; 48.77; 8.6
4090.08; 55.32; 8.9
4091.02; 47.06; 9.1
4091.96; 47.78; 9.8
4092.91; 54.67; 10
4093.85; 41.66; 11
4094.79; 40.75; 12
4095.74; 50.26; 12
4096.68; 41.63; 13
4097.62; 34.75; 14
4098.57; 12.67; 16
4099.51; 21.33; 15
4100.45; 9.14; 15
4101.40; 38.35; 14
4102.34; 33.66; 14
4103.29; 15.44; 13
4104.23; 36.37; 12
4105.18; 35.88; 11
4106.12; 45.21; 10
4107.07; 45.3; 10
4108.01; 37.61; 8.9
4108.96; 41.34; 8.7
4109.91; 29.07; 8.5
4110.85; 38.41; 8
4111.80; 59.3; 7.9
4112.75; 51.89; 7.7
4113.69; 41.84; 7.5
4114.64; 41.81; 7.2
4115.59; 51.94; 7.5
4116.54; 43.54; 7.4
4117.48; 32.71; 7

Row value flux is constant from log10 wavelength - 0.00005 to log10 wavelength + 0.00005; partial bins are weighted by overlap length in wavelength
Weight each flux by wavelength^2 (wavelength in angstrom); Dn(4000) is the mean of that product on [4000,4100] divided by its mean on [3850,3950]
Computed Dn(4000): 1.27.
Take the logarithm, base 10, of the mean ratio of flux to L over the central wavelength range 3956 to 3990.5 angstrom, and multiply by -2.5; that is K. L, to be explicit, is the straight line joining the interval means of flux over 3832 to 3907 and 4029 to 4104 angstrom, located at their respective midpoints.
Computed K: 0.16 mag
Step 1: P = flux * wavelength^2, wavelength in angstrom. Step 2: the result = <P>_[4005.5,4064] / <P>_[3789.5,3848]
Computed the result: 1.5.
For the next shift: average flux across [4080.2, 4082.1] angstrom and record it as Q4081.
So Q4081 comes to 46.5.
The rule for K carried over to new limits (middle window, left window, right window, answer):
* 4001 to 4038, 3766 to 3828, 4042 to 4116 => -0.17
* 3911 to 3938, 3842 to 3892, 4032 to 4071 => 0.10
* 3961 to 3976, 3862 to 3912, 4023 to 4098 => 0.39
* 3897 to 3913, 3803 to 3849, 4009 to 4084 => -0.03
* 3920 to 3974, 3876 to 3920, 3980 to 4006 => 0.13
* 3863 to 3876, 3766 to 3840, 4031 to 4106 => -0.25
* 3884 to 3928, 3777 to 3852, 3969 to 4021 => 0.02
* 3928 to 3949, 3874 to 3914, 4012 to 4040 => 0.16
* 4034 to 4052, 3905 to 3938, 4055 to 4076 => -0.09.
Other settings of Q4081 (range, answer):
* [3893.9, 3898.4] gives 39.9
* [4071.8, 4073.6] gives 47.7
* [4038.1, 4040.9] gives 57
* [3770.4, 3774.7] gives 33.6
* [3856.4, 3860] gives 43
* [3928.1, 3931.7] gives 39.1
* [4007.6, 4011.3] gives 47.9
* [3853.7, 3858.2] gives 40.6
